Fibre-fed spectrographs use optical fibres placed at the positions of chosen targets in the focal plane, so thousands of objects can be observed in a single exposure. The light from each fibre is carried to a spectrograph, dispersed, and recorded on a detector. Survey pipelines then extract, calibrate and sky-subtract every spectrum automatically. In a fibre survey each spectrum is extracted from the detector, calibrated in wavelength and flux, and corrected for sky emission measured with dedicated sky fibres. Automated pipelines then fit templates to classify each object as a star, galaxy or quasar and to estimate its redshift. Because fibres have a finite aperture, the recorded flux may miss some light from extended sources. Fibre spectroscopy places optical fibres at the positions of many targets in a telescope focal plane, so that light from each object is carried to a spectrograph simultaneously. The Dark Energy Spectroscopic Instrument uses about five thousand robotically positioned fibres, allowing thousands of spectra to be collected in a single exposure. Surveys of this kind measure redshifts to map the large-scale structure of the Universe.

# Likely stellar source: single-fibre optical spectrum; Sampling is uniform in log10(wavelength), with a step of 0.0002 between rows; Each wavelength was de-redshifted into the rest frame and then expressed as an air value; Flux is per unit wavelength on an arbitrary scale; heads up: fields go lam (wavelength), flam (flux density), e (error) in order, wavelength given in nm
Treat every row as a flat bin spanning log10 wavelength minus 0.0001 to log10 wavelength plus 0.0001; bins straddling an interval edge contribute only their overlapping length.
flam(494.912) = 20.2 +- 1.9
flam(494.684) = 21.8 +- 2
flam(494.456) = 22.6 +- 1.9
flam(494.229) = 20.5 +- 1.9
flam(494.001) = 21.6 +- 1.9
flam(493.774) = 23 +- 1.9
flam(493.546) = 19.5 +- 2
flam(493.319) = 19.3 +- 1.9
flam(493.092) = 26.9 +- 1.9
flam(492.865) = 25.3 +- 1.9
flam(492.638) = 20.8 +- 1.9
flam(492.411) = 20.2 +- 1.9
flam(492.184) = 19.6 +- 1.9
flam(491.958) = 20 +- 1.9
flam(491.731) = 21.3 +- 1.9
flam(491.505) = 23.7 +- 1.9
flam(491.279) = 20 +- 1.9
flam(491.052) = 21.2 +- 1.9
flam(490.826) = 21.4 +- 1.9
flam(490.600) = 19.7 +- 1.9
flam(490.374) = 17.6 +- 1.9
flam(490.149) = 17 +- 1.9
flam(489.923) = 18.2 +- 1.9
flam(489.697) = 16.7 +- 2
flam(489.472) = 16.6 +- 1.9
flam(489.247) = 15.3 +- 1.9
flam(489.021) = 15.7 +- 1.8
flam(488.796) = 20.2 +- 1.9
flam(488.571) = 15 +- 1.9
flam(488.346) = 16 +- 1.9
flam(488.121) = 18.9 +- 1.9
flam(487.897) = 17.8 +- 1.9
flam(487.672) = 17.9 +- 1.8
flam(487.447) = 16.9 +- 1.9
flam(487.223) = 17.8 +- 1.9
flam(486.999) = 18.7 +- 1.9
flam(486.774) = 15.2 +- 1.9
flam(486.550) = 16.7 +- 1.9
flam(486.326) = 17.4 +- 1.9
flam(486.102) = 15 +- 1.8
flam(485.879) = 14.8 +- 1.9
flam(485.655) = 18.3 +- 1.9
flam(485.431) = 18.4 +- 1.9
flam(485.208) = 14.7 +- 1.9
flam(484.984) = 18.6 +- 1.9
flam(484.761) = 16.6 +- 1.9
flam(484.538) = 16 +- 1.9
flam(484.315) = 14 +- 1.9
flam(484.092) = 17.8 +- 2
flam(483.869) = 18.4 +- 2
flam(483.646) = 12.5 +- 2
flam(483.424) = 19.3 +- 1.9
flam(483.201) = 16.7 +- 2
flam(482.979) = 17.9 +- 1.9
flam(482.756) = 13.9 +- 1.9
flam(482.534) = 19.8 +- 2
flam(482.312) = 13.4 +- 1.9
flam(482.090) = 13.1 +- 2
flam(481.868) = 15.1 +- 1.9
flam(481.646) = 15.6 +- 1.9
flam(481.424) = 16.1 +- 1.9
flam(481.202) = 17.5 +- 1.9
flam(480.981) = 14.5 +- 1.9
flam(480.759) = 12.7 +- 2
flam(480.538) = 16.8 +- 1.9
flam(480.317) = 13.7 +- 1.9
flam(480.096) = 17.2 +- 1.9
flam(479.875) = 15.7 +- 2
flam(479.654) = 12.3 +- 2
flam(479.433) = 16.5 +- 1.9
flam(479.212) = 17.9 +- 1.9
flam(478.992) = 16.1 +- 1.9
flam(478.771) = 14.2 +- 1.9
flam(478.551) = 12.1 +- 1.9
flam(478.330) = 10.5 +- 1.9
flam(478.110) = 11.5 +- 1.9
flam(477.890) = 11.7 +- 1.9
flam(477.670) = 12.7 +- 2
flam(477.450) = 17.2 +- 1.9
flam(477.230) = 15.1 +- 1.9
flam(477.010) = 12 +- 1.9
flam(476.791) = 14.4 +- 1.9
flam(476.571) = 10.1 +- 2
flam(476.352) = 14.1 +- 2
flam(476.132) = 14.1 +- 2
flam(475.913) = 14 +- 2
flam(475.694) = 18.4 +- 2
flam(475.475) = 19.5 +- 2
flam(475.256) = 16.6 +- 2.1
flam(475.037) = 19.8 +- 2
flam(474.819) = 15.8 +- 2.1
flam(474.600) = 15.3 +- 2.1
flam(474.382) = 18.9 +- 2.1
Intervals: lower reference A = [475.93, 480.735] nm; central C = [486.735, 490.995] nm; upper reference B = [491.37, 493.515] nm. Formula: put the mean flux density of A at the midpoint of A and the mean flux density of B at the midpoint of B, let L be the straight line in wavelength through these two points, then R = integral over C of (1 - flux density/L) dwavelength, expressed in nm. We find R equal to 0.48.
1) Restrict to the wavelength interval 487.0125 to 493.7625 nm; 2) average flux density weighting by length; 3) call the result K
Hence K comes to 19.2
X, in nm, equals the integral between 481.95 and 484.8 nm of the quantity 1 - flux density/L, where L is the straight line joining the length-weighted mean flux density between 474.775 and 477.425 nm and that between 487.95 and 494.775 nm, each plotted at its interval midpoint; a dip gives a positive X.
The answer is 0.23 nm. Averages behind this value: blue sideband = 15.4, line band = 16.1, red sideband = 19.8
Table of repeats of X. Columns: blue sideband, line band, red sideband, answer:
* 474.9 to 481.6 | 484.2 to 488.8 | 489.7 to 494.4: 0.390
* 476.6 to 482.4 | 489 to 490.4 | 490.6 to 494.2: 0.229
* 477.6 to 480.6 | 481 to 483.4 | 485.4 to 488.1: -0.095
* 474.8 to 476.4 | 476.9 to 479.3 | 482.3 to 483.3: 0.428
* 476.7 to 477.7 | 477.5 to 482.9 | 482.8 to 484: 0.319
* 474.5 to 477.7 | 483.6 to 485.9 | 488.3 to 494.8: 0.175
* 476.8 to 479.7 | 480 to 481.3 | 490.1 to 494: -0.020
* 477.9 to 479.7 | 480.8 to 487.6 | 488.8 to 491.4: -0.176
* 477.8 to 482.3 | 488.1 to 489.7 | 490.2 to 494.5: 0.218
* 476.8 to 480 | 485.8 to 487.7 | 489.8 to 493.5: 0.162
